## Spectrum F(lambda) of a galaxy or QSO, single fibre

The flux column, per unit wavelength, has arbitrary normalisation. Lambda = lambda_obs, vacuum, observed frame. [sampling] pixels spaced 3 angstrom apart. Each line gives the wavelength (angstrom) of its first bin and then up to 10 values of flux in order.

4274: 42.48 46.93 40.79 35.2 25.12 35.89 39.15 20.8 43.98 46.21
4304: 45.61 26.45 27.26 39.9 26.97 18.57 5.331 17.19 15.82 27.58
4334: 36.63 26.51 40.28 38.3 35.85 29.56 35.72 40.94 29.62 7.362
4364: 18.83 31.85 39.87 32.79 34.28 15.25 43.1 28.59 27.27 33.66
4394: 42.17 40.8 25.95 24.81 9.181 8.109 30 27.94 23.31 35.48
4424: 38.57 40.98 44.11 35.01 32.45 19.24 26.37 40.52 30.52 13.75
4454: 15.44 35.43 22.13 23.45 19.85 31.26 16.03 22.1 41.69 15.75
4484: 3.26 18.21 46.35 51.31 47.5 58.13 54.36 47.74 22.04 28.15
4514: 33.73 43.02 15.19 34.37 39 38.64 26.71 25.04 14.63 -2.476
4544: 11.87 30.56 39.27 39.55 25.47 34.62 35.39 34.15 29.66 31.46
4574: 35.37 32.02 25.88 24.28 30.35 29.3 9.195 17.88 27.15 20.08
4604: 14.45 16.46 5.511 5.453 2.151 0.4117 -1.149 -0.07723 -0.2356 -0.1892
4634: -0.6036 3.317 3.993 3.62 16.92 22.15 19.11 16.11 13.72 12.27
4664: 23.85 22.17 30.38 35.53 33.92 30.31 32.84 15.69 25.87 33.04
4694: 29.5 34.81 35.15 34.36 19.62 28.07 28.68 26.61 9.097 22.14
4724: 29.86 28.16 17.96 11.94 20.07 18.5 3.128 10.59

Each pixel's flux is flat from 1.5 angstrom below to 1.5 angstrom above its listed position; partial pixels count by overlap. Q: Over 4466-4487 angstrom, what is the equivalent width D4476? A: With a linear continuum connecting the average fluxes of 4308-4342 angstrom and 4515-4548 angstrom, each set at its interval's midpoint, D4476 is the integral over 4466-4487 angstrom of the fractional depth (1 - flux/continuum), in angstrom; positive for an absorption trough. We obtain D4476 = 3.4 angstrom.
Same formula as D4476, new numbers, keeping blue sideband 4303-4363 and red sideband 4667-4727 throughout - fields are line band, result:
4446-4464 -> 2.8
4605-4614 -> 5.9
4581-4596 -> 3.0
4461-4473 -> 2.3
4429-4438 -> -2.4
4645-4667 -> 7.8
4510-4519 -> -1.9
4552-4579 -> -4.5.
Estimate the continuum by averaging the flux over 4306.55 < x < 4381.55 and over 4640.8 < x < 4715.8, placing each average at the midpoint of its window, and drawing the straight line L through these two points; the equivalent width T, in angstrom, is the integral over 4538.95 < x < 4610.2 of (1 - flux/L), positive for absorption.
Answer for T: 1.9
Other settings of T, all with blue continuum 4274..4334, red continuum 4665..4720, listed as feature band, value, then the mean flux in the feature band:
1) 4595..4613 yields 8.1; 15.9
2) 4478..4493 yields 1.9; 26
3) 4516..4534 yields -1.8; 32.3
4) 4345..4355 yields -1.3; 34.7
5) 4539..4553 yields 3.6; 21.7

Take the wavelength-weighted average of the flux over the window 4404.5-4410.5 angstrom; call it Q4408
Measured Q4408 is 8.64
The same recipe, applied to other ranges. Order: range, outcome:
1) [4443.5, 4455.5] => 25.1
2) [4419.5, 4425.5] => 37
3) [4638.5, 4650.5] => 11.7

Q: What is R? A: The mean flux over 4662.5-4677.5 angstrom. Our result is 29.2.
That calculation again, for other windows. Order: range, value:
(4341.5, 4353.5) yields 34.9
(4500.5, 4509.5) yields 41.4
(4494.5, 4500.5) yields 52.8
